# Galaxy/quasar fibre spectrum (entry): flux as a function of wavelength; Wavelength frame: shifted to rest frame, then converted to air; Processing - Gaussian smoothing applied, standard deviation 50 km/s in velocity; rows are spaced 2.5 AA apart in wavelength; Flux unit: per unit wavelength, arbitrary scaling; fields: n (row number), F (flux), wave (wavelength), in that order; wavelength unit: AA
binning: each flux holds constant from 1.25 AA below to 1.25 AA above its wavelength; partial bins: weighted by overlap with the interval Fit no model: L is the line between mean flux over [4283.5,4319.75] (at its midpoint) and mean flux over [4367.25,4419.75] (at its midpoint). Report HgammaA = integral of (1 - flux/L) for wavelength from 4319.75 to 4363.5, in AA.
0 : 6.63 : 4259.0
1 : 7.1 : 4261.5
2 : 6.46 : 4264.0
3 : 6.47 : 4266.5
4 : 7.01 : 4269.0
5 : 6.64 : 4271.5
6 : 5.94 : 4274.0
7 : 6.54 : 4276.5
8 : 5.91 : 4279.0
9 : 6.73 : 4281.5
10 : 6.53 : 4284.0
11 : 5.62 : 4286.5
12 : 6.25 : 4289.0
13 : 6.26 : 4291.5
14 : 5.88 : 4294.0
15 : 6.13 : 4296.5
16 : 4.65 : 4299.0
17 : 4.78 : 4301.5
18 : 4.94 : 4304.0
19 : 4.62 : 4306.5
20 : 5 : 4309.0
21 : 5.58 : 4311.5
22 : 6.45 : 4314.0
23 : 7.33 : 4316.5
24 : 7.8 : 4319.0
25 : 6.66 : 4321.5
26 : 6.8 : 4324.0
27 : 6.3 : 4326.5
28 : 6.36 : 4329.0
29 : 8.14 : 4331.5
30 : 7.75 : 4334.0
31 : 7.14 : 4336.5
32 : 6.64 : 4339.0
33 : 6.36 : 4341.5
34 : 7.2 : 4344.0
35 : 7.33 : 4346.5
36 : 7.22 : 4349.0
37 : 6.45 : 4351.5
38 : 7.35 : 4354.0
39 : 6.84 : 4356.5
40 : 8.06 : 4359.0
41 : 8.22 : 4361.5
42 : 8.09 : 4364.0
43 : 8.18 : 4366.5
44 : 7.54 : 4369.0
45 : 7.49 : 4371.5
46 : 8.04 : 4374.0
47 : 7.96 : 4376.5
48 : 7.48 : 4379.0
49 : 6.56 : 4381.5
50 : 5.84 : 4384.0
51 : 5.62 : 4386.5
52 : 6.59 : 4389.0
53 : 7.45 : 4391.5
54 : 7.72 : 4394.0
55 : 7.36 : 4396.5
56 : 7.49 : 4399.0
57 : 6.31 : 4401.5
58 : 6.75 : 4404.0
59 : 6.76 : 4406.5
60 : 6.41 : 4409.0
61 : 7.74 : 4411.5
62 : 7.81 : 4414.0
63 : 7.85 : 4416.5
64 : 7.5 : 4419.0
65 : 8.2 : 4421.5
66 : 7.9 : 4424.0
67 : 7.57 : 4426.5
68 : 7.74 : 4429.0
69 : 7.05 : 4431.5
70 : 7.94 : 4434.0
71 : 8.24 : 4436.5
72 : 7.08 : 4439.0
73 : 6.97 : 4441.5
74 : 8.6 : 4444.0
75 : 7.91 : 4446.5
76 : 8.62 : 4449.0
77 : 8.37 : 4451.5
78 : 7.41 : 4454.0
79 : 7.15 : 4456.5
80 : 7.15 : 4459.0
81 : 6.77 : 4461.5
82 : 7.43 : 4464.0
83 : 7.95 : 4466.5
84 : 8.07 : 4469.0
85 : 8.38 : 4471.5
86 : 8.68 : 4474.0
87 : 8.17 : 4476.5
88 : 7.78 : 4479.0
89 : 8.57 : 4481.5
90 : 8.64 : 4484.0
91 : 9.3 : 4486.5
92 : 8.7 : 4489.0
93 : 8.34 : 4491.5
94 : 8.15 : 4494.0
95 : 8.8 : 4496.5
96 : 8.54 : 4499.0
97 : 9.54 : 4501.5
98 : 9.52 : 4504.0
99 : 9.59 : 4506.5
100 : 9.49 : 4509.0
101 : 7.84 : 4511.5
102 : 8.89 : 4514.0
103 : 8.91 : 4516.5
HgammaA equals -4.98 AA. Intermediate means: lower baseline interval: 5.81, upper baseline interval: 7.16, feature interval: 7.13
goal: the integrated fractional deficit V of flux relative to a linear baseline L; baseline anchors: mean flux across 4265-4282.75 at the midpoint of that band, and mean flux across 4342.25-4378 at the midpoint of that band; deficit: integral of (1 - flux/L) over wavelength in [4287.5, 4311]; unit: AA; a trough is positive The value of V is 4.77 AA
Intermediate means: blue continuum 6.46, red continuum 7.55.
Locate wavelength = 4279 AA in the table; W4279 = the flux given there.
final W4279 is 5.91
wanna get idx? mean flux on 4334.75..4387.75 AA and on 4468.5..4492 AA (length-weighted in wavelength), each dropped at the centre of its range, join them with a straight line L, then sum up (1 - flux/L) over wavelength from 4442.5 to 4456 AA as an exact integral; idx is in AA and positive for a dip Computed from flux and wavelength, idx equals 0.1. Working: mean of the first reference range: 7.22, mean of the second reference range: 8.48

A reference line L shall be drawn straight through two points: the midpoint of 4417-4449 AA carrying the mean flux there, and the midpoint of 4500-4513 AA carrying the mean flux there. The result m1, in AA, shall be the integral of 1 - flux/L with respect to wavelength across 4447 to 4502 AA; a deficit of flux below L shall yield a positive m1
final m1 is 2.5 AA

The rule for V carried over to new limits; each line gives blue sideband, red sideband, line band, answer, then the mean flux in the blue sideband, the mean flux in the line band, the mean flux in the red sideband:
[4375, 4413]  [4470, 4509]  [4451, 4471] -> 1.62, 6.95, 7.54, 8.73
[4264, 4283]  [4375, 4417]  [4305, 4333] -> 0.93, 6.46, 6.46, 7.03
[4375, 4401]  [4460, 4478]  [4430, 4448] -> -0.30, 7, 7.7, 7.91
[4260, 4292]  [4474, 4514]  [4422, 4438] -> 0.61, 6.43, 7.75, 8.73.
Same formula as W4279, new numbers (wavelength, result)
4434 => 7.94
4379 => 7.48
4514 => 8.89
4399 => 7.49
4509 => 9.49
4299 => 4.65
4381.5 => 6.56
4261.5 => 7.1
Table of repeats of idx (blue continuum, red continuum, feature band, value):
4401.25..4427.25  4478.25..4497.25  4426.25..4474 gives 1.3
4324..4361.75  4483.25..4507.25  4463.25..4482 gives 1.1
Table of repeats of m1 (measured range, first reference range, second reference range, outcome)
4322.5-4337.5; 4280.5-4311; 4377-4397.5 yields -2.5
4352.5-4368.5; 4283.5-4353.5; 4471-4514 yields -1.9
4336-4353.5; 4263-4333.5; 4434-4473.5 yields -0.6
